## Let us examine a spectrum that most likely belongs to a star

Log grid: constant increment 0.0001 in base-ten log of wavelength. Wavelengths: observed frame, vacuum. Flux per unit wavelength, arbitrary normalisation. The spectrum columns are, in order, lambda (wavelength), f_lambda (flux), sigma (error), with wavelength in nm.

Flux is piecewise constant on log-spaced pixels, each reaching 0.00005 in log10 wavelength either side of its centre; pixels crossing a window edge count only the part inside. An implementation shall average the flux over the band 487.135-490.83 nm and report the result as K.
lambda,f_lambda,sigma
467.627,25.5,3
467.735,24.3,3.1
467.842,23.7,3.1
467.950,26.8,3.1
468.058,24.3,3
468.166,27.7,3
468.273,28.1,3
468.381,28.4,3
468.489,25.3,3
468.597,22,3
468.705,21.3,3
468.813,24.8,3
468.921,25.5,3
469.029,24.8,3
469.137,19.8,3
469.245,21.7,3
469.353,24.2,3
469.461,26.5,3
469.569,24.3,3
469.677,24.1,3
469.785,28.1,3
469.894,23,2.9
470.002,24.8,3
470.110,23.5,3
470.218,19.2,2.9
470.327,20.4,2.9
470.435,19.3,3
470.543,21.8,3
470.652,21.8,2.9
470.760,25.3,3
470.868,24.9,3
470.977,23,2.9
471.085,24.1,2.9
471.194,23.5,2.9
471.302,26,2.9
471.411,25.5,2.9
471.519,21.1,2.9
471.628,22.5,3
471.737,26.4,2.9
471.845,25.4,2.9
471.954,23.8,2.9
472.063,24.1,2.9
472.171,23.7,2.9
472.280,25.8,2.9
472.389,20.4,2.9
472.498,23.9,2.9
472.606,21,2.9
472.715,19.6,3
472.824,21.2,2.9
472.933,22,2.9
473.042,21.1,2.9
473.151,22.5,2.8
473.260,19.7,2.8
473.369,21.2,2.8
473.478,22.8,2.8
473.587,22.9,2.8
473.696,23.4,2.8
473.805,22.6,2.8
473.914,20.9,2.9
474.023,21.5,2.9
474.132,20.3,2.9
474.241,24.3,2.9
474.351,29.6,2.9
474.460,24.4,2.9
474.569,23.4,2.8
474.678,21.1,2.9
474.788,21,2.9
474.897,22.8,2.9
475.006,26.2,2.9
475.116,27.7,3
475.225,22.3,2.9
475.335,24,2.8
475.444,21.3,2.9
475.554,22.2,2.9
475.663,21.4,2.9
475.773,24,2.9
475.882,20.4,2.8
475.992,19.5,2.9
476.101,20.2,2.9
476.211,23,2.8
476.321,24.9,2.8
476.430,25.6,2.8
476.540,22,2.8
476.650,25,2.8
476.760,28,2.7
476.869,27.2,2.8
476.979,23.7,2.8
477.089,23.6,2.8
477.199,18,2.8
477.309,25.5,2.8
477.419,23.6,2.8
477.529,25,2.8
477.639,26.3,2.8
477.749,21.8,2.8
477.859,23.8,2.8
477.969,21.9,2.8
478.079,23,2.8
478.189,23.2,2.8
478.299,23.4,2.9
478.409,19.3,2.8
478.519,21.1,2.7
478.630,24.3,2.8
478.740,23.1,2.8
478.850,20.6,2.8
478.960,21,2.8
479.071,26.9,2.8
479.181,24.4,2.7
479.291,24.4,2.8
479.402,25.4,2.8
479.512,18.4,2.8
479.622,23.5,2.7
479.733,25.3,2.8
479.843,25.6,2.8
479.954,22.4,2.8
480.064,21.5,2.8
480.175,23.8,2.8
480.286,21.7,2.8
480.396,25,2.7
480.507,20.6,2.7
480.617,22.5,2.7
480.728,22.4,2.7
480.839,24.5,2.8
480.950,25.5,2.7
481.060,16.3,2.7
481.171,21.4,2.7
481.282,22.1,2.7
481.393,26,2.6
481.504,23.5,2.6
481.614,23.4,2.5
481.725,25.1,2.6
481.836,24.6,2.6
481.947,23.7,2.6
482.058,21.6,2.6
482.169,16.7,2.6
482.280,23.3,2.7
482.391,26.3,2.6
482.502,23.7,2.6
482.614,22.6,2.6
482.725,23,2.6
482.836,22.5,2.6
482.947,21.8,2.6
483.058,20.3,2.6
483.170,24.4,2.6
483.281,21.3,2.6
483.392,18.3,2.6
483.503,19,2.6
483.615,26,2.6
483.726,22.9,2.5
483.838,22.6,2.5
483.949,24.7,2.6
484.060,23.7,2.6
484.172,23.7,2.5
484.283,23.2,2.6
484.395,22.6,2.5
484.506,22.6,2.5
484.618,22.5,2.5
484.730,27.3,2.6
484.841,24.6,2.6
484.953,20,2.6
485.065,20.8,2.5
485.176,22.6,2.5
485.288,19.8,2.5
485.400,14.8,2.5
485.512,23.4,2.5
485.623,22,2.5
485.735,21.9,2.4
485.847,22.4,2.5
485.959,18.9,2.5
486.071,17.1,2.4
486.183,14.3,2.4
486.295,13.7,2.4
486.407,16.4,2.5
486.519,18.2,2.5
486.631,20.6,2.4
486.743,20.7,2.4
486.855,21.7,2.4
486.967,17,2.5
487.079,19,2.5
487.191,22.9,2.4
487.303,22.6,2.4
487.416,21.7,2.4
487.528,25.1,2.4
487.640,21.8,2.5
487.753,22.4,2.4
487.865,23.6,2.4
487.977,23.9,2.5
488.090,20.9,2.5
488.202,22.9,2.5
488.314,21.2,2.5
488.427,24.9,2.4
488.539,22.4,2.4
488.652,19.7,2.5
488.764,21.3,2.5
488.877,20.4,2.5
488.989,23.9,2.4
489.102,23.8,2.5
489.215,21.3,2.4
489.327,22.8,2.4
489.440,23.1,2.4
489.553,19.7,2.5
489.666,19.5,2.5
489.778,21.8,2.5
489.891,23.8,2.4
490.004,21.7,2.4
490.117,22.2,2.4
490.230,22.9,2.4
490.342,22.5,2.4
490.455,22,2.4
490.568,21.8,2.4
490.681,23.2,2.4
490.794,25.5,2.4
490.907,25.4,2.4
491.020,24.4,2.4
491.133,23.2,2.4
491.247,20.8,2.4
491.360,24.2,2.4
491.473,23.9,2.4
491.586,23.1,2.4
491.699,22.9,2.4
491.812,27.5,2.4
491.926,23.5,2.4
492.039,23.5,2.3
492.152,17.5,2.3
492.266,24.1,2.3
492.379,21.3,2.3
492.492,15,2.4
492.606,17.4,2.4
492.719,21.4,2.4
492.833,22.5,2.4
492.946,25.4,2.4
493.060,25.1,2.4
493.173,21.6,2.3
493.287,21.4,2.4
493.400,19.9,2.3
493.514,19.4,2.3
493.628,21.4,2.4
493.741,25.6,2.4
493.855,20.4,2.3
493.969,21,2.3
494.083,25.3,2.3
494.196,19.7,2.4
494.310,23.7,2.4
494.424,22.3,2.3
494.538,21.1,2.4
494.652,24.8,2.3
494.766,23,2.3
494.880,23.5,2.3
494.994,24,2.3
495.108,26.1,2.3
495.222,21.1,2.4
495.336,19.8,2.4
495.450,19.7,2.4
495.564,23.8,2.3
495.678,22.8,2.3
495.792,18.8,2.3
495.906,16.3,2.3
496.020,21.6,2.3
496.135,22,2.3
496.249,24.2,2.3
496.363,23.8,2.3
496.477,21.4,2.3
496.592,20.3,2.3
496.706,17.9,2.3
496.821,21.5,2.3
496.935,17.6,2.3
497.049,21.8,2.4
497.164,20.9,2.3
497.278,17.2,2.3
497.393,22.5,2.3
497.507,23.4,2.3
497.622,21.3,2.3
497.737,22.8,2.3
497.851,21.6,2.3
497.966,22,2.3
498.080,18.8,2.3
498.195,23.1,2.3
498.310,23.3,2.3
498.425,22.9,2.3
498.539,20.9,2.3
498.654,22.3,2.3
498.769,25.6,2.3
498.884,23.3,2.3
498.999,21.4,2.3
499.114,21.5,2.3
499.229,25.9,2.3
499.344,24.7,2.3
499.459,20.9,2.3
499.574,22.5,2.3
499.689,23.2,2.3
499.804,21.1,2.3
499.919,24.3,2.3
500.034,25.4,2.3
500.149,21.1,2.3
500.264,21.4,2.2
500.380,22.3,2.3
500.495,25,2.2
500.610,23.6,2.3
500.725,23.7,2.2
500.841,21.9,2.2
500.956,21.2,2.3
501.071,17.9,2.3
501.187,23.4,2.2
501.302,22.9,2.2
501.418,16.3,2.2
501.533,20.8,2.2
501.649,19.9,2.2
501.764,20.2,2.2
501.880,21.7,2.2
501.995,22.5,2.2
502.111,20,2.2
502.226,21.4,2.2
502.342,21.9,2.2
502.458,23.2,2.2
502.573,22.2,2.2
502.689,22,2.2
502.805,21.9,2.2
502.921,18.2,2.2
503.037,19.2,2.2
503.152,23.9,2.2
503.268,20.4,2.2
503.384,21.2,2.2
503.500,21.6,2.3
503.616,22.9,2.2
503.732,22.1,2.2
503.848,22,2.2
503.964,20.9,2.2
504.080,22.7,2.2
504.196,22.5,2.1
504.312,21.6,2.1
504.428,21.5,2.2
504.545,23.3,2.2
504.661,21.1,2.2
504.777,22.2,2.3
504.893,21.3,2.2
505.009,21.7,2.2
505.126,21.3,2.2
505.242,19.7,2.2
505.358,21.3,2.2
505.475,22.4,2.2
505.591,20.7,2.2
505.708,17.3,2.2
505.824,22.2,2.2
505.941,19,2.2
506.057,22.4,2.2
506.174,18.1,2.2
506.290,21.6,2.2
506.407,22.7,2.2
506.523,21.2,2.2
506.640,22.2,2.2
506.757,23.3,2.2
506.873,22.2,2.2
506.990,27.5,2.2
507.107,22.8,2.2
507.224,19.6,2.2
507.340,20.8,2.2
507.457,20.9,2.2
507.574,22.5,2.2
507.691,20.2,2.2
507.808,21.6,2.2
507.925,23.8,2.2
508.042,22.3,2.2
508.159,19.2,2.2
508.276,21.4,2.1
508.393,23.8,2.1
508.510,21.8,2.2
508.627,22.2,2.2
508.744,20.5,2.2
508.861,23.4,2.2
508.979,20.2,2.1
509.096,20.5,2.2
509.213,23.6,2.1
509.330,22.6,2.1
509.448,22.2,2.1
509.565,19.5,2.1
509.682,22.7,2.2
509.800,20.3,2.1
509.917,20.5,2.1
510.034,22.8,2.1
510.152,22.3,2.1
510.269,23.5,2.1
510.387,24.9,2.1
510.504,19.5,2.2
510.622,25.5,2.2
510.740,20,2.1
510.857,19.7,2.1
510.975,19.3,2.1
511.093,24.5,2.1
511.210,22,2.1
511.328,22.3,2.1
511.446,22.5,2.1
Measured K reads 22.4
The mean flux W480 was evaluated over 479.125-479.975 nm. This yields 23.7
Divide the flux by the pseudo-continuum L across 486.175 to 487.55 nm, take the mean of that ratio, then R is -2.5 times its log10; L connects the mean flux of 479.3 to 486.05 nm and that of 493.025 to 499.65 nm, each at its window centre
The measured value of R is 0.14 mag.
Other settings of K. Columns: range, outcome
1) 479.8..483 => 22.9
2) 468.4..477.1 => 23.2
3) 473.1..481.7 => 23.1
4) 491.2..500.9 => 22.1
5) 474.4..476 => 22.9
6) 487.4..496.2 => 22.3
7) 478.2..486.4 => 22.2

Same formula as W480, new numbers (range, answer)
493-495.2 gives 22.6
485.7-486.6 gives 17.8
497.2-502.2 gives 22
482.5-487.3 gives 21.2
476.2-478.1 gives 24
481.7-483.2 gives 22.7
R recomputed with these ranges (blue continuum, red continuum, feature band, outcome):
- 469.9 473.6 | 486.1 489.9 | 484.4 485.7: -0.02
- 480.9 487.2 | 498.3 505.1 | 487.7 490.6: -0.02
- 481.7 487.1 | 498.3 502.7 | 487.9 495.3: -0.03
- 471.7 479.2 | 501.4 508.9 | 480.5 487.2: 0.05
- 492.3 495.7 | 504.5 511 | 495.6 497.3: 0.06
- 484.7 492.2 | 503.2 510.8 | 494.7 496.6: -0.01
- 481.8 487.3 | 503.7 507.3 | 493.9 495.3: -0.07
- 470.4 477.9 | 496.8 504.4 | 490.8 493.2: -0.02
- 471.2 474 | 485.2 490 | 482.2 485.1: -0.07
